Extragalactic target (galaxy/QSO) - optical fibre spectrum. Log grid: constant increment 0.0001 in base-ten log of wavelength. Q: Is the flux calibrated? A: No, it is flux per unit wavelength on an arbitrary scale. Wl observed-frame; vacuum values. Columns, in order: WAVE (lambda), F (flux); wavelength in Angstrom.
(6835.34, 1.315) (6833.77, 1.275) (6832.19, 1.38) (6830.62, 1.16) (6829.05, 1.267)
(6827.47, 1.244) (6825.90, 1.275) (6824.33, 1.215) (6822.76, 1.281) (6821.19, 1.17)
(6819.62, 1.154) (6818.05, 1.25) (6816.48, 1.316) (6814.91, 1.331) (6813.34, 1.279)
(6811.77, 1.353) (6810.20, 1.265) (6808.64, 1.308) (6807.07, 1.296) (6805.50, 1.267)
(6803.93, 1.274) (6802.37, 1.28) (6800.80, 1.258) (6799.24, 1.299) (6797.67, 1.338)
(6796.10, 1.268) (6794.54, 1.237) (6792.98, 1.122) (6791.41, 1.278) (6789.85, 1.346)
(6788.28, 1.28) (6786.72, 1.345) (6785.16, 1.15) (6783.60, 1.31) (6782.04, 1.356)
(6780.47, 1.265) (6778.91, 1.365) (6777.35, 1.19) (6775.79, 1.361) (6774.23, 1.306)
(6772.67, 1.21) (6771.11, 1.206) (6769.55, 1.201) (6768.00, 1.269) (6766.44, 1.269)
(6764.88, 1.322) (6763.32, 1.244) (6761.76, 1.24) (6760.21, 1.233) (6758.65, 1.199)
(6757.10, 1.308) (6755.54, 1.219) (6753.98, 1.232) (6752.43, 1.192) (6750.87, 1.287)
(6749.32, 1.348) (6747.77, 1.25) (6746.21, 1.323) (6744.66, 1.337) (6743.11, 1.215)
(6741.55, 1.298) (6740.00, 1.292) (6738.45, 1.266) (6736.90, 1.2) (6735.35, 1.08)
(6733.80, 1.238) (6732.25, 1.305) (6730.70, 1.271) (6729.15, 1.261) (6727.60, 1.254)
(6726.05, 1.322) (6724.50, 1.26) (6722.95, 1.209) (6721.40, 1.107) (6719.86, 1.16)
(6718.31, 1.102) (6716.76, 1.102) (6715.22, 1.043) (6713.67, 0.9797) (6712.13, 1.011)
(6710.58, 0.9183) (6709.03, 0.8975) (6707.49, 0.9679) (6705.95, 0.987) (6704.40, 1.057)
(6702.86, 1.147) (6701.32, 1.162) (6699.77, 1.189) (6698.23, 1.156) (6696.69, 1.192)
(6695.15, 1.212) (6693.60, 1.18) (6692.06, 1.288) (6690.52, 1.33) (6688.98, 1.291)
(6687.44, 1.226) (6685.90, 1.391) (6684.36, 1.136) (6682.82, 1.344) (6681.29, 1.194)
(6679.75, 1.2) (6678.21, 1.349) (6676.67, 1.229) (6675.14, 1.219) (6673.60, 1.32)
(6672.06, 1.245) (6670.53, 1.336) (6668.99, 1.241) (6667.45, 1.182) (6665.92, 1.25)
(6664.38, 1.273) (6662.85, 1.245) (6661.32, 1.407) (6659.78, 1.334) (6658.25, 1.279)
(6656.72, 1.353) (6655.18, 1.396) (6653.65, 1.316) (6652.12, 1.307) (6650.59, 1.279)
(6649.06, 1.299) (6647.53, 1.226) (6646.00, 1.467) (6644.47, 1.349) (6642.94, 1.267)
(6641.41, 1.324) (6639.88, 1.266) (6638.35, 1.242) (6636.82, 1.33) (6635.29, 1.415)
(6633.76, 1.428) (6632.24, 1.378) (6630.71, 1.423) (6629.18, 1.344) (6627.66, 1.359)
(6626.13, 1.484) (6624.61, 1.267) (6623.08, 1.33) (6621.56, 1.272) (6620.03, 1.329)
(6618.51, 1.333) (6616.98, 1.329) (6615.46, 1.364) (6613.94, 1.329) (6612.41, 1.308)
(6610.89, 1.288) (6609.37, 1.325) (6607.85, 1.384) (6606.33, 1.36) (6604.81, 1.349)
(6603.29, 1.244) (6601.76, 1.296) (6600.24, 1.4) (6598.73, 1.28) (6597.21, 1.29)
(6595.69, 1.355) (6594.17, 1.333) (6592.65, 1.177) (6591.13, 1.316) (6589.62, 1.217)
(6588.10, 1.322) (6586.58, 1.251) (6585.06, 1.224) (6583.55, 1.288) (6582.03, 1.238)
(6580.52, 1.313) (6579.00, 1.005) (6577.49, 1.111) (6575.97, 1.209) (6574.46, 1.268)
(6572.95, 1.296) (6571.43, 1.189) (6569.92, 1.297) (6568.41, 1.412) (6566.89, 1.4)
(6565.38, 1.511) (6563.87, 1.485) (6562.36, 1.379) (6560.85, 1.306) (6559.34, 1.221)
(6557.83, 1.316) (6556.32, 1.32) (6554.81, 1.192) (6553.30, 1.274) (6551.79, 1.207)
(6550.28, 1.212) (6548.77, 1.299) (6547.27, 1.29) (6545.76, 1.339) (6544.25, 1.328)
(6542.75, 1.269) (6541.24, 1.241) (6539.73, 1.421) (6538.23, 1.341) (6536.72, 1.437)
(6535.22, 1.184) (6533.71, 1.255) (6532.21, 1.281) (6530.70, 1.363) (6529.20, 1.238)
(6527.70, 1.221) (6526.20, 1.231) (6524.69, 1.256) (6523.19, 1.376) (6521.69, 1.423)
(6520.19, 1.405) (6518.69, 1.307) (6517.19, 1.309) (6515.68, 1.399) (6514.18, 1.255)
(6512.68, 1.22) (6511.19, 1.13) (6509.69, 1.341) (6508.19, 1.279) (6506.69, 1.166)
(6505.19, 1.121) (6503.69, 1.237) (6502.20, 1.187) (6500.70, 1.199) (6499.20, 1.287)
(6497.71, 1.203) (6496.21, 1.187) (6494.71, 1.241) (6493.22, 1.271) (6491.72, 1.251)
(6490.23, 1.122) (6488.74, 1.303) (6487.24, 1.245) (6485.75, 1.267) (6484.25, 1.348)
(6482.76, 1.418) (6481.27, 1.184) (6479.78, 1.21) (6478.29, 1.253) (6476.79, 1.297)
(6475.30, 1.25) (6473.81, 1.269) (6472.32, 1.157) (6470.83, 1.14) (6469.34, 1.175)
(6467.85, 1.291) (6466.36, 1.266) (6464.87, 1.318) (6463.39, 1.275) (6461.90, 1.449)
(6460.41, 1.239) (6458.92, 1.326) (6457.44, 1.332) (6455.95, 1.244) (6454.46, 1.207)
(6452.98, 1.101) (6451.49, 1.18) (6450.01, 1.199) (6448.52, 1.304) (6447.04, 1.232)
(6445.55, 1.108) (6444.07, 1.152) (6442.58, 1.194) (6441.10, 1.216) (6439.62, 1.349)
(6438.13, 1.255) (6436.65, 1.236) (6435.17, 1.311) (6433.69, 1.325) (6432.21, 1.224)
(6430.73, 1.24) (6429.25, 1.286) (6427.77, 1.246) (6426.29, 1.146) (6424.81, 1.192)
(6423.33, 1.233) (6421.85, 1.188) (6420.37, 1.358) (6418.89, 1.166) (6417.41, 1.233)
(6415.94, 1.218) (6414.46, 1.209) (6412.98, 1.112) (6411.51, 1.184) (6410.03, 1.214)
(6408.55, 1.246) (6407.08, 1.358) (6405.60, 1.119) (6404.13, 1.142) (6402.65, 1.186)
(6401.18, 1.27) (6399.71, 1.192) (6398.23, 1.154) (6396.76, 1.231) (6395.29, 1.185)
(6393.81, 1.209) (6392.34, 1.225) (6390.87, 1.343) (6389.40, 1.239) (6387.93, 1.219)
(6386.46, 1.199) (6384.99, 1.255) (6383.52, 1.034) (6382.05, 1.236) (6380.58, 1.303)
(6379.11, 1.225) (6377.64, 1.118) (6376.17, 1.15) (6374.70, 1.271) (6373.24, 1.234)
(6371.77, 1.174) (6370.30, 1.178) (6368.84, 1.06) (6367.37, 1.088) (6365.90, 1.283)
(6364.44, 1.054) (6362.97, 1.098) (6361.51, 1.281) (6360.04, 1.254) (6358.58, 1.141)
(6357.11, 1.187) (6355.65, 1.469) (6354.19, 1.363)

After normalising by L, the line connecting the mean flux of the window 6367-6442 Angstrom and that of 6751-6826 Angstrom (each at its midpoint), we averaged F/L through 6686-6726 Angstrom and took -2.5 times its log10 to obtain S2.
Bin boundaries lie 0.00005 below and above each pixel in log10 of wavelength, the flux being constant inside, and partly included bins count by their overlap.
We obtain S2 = 0.11 mag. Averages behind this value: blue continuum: 1.22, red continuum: 1.27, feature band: 1.13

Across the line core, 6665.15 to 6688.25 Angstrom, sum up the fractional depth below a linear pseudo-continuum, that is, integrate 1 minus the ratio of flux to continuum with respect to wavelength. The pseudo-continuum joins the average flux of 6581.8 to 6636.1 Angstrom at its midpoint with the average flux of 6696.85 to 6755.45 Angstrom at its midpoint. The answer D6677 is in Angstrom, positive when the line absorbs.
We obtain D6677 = -0.4 Angstrom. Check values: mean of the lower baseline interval 1.32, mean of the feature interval 1.26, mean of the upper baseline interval 1.17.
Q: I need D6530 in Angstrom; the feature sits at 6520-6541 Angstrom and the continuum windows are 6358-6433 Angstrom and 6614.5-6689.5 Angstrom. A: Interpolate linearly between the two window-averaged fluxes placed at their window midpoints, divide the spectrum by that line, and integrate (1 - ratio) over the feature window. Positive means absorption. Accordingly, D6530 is -0.9 Angstrom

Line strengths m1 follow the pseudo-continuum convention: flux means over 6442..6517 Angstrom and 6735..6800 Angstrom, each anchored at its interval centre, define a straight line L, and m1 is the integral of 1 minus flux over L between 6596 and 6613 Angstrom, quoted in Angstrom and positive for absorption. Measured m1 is -1.0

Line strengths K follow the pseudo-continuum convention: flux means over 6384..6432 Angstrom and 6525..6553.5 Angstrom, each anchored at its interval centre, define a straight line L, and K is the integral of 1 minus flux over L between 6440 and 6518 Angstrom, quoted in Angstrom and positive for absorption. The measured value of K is 0.8 Angstrom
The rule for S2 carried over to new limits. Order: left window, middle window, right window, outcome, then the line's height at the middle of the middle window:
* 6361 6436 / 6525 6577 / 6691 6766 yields -0.09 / 1.2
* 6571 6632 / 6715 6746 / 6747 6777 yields 0.04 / 1.26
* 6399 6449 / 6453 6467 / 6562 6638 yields -0.04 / 1.24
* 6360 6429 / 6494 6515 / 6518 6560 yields 0.05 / 1.27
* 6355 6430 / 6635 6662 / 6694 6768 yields -0.11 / 1.19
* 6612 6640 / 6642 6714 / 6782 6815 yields 0.08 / 1.33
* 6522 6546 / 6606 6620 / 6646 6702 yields -0.04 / 1.28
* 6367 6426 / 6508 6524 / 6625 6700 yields -0.06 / 1.25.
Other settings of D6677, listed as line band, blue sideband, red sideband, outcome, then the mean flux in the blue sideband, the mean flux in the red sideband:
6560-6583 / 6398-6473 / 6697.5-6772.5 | -1.6 Angstrom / 1.23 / 1.19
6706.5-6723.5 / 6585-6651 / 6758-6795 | 3.2 Angstrom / 1.32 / 1.26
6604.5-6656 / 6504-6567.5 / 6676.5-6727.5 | -4.9 Angstrom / 1.3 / 1.16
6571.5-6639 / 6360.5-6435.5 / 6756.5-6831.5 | -3.5 Angstrom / 1.21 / 1.27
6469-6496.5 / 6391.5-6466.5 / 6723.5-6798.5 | -0.2 Angstrom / 1.23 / 1.26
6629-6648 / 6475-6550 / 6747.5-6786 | -1.2 Angstrom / 1.27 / 1.26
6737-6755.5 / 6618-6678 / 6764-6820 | 0.3 Angstrom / 1.32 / 1.28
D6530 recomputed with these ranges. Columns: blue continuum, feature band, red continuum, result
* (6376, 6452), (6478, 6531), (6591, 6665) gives 0.1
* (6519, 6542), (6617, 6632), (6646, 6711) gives -1.0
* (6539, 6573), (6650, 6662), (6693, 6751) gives -1.0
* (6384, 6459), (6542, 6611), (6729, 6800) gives -2.7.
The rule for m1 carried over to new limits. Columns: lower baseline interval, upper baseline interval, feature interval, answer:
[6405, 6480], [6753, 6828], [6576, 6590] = 0.3 Angstrom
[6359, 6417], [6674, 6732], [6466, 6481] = -0.5 Angstrom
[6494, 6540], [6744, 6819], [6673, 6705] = 1.1 Angstrom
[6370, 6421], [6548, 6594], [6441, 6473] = 0.0 Angstrom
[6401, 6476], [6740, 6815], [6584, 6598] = -0.3 Angstrom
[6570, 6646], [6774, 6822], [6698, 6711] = 2.4 Angstrom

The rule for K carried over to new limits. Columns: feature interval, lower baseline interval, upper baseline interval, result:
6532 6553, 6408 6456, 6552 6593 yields -0.4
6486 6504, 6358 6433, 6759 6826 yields -0.1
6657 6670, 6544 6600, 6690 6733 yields -1.0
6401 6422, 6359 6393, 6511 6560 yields 0.1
